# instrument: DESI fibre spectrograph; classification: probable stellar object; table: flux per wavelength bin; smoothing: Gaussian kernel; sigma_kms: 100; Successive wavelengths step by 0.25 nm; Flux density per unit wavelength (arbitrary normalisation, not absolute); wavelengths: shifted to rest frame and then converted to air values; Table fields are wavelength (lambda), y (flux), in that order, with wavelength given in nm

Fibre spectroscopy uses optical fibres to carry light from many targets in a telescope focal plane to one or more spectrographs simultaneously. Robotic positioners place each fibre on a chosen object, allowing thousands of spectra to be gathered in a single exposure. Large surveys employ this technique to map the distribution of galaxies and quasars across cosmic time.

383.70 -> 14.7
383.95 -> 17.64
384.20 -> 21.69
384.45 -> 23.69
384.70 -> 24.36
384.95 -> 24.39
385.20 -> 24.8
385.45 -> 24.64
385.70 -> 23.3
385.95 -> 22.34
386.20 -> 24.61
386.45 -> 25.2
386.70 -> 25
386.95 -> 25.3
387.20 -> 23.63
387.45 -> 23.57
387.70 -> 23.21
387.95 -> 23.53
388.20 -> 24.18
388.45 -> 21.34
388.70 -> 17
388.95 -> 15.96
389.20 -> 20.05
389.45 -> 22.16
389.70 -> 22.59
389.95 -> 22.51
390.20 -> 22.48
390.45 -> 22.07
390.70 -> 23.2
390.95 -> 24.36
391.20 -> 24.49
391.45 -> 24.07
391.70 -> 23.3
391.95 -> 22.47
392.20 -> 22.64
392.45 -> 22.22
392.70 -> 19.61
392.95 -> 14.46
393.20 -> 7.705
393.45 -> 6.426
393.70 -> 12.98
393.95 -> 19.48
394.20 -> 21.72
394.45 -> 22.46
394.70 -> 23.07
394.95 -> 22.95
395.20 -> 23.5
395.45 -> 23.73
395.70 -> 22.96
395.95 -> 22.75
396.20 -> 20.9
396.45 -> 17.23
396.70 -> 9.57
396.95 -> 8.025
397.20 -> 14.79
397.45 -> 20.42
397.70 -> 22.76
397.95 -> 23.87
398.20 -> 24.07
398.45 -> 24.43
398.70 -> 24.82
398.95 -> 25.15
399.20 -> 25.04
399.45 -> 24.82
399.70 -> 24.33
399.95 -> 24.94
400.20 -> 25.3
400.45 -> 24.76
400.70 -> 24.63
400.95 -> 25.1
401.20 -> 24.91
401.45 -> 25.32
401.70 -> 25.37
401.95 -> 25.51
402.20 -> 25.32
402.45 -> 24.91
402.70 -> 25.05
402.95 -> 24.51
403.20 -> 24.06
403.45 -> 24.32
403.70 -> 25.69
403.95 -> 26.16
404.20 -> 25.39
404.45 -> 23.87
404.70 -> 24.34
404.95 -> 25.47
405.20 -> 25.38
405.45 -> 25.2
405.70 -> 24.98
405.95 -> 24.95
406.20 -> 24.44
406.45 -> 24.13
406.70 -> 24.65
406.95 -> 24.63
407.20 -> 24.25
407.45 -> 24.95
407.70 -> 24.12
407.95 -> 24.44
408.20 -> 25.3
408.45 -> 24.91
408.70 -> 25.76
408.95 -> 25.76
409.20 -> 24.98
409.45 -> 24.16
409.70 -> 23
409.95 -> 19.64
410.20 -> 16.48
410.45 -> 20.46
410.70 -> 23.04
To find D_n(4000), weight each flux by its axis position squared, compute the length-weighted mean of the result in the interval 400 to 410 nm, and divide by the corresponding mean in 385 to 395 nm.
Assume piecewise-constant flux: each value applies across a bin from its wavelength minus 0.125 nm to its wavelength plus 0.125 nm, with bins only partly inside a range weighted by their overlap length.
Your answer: 1.25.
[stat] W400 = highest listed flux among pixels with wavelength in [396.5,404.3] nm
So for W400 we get 26.16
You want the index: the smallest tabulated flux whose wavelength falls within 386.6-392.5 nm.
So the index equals 15.96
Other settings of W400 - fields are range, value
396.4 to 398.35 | 24.07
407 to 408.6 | 25.3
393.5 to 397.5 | 23.73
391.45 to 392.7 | 23.3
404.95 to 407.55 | 25.38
